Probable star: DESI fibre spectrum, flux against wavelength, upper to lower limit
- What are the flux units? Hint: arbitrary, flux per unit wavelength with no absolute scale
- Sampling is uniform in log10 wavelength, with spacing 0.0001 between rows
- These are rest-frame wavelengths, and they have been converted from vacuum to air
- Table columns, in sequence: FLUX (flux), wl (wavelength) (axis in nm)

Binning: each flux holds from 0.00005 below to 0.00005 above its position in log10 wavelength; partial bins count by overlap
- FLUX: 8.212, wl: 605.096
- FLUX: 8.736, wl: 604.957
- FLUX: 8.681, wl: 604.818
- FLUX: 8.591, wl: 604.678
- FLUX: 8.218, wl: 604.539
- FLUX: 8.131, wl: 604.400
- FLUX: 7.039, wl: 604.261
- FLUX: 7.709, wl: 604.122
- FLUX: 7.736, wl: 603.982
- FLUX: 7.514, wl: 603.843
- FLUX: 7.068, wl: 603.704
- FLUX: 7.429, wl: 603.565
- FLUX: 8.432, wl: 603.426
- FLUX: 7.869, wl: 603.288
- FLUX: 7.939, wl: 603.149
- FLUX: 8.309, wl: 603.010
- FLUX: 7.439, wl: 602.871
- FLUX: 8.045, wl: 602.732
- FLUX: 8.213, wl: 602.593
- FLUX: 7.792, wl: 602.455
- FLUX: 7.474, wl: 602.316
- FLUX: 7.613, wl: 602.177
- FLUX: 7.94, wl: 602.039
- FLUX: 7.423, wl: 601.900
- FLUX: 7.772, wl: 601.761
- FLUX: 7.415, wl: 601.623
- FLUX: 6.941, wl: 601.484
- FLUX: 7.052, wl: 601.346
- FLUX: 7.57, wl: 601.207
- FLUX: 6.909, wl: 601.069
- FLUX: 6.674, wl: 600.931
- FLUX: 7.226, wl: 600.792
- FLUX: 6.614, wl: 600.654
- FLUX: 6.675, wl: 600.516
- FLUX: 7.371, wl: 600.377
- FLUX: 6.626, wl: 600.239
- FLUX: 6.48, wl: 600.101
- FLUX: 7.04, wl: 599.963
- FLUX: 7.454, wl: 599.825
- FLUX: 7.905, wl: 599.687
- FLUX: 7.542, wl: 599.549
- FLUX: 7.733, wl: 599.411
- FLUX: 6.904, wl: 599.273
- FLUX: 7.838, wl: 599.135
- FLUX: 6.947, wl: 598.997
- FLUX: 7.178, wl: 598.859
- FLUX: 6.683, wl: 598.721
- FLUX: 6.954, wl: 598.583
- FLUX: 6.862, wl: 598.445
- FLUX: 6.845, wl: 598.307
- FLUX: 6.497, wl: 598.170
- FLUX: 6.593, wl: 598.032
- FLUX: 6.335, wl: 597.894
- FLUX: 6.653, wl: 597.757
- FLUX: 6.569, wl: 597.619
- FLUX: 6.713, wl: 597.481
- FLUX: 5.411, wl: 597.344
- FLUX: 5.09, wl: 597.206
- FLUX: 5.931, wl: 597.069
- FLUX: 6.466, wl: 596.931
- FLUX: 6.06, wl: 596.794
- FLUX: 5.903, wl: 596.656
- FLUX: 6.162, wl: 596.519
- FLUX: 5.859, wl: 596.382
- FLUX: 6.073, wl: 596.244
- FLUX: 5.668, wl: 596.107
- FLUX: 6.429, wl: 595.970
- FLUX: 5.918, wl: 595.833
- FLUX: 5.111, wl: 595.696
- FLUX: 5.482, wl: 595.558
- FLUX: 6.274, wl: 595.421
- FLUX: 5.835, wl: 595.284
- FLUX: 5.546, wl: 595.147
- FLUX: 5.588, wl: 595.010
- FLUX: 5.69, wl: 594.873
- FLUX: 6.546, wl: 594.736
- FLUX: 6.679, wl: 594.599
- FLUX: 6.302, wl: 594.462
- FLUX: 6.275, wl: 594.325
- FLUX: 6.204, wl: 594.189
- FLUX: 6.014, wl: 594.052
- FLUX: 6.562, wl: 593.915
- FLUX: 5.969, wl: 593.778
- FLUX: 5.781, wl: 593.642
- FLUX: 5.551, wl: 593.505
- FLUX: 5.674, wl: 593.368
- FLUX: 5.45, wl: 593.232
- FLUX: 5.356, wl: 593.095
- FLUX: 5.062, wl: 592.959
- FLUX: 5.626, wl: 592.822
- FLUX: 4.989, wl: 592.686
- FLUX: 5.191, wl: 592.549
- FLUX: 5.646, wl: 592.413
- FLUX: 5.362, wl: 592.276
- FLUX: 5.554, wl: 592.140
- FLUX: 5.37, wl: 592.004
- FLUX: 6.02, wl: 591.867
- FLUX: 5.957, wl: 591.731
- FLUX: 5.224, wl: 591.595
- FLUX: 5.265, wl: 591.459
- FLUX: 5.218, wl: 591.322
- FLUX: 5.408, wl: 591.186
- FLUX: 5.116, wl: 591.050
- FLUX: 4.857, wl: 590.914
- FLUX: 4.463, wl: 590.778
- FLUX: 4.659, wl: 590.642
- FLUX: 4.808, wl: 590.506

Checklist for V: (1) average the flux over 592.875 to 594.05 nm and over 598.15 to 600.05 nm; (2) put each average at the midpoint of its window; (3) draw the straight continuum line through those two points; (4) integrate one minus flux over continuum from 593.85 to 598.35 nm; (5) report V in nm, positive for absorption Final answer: 0.20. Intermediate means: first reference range 5.69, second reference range 7.18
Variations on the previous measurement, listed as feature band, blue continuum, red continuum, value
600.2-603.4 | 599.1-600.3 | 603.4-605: 0.05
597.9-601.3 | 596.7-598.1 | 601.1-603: -0.10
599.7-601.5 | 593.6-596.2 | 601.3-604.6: 0.05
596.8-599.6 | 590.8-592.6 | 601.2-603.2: 0.05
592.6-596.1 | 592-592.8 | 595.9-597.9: -0.09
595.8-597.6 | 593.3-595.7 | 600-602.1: 0.10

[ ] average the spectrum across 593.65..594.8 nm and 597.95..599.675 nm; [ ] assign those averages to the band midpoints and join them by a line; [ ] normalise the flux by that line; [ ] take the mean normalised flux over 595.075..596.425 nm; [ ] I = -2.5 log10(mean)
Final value 0.129 mag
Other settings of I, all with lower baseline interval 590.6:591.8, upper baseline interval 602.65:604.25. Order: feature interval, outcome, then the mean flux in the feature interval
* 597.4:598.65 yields -0.010 mag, 6.66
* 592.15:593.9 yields 0.005 mag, 5.51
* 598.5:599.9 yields -0.071 mag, 7.31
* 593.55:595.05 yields -0.063 mag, 6.15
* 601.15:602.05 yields -0.008 mag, 7.4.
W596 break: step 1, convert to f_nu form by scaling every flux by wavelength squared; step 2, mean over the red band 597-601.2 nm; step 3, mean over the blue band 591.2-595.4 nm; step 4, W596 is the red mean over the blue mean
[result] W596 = 1.22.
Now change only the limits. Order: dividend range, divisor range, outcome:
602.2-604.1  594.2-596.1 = 1.34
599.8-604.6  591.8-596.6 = 1.32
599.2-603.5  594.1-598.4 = 1.24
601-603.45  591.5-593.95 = 1.42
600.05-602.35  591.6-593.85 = 1.33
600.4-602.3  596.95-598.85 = 1.14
